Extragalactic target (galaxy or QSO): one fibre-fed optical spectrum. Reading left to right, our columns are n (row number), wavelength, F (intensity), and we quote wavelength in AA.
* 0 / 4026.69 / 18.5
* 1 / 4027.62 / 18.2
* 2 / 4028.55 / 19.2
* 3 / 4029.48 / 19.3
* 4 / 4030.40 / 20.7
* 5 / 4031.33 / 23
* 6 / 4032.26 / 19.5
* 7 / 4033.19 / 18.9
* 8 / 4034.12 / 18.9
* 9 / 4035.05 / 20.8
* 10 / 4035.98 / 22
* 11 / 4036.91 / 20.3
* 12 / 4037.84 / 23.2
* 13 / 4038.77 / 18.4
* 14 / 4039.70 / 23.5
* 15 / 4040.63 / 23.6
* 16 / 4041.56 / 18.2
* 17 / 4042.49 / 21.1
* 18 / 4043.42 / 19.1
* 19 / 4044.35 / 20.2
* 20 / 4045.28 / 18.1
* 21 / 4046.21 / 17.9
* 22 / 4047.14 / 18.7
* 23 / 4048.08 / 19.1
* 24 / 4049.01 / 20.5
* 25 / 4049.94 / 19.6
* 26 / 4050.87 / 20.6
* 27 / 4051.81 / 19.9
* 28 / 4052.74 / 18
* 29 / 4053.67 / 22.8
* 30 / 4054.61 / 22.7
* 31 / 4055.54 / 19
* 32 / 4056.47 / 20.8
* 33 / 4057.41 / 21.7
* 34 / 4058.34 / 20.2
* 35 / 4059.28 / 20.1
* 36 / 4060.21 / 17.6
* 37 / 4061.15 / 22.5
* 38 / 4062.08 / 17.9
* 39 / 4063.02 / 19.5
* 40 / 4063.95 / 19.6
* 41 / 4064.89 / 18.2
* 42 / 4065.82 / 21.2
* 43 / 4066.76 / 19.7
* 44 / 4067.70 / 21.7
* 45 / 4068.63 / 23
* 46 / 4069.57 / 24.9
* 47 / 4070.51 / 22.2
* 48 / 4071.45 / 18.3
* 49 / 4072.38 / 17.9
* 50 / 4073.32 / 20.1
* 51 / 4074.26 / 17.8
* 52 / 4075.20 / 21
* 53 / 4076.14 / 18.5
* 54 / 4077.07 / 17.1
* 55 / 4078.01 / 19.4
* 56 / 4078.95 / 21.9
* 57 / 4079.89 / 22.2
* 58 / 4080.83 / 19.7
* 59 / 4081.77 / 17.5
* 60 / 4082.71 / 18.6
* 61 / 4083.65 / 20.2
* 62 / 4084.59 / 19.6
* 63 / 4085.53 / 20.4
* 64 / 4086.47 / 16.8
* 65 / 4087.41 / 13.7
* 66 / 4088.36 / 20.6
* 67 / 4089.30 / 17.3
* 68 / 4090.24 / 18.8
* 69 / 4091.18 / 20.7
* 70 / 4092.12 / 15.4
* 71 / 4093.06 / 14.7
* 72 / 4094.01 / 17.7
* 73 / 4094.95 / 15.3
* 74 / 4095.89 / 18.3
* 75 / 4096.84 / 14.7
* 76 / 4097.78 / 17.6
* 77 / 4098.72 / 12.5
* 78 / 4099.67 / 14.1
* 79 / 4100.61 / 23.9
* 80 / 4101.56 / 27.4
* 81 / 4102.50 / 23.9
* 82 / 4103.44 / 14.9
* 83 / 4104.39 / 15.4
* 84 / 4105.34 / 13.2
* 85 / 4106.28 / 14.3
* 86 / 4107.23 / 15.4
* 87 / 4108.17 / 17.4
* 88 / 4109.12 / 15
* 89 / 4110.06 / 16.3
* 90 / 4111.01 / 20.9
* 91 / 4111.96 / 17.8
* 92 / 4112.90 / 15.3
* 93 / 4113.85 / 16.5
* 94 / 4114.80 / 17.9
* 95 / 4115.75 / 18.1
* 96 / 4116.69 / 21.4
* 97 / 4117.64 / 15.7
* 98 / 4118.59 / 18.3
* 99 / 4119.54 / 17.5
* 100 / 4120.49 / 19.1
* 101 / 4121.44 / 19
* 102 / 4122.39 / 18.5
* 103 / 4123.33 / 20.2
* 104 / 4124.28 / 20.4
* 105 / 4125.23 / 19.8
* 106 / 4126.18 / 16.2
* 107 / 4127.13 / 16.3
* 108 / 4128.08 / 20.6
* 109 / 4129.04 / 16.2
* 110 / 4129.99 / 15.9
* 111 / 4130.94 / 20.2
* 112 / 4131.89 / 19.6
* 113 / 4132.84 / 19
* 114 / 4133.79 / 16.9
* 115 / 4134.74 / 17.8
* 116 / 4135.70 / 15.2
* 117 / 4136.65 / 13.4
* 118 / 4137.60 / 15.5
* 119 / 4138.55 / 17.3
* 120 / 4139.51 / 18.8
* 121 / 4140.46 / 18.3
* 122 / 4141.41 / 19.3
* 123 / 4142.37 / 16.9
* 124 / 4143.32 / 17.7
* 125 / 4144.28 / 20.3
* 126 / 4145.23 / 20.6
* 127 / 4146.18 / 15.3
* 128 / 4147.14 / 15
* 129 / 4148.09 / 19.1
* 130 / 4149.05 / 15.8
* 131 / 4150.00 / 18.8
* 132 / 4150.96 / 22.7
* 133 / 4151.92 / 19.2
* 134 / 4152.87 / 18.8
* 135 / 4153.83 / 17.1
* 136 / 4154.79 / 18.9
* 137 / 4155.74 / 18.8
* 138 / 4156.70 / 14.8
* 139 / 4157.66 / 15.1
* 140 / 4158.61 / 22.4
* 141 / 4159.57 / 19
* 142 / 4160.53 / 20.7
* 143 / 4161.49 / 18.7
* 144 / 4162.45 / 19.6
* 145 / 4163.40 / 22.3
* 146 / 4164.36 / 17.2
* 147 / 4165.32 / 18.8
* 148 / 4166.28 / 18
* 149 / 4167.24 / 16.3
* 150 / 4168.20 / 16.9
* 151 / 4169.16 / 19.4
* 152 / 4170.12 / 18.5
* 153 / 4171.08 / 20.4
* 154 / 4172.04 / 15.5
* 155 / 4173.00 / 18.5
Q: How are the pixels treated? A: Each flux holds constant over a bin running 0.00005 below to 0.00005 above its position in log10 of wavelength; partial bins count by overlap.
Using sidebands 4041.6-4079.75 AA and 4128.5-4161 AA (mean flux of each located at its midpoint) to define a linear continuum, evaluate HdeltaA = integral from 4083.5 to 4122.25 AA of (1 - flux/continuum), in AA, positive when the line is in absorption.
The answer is 2.8 AA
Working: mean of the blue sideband 20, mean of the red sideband 18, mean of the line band 17.6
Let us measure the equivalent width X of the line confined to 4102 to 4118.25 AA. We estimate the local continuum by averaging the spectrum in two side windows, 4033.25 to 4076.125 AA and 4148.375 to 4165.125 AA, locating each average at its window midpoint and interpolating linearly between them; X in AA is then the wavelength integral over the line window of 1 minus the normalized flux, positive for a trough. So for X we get 2.0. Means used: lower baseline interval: 20.2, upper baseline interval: 18.8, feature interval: 17.1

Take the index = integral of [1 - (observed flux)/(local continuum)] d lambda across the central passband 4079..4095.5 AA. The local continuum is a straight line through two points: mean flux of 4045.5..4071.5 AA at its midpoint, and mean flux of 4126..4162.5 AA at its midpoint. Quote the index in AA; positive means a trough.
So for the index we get 1.1 AA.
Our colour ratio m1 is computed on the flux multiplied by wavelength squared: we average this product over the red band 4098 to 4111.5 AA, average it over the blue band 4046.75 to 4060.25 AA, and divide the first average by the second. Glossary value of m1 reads 0.89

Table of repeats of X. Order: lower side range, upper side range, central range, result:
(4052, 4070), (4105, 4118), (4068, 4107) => 0.2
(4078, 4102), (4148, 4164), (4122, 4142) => 0.9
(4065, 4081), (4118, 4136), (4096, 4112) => 1.5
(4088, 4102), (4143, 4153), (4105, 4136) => 0.9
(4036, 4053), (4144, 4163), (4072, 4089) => 0.5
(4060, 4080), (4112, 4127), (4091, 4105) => 1.0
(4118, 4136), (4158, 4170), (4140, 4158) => 0.6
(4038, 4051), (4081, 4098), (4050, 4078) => -1.7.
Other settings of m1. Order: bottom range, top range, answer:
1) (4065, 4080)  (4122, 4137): 0.91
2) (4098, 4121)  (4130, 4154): 1.03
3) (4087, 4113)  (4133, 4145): 1.03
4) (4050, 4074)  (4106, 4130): 0.90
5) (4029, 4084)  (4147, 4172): 0.97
